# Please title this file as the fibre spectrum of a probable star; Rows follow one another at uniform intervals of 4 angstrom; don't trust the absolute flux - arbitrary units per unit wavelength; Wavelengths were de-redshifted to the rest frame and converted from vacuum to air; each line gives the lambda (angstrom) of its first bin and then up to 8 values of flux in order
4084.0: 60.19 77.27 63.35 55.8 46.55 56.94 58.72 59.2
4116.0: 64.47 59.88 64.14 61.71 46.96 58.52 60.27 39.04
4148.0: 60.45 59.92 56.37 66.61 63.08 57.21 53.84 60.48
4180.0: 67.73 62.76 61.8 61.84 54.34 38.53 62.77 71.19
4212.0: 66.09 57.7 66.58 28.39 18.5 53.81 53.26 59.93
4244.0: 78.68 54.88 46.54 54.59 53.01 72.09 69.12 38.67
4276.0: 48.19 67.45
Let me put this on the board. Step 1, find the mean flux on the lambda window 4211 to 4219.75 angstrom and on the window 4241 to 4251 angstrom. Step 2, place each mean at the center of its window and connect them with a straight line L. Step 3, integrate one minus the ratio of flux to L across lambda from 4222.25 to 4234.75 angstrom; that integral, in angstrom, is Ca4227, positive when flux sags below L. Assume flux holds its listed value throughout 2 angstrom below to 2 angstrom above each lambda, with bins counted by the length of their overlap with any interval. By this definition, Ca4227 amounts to 5.6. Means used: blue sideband 62.4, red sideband 64.1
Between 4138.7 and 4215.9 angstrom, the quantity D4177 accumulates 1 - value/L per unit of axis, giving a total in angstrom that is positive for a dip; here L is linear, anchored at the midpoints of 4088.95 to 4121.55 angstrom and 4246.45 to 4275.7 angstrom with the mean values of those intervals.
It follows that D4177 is -2.8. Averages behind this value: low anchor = 58.7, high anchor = 55.1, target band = 59.1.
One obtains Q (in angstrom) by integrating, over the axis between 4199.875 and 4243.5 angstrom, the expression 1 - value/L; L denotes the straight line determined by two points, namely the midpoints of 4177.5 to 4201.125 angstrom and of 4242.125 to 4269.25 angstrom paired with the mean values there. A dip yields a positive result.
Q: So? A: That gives 4.2 angstrom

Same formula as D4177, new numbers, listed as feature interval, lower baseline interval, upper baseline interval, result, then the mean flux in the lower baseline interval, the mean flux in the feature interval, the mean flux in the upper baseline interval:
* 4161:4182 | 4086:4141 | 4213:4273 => -1.3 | 59.5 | 60.8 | 54.2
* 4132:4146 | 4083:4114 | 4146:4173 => 1.9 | 59.7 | 51.8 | 59.9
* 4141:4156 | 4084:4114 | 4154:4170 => 1.6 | 59.7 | 54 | 60.8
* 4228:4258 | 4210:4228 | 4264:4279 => -1.0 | 50.7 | 54.8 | 55.7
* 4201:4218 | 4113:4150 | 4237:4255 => -1.2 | 57.3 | 62.9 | 59.3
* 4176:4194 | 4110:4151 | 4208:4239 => -3.2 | 57.5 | 63.2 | 51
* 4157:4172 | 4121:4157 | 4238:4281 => -1.0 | 56.5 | 60.8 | 58.3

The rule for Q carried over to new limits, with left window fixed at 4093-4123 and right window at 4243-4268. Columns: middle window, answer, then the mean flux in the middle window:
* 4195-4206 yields 1.4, 51.7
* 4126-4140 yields 0.4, 56.4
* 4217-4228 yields 3.0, 43.1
